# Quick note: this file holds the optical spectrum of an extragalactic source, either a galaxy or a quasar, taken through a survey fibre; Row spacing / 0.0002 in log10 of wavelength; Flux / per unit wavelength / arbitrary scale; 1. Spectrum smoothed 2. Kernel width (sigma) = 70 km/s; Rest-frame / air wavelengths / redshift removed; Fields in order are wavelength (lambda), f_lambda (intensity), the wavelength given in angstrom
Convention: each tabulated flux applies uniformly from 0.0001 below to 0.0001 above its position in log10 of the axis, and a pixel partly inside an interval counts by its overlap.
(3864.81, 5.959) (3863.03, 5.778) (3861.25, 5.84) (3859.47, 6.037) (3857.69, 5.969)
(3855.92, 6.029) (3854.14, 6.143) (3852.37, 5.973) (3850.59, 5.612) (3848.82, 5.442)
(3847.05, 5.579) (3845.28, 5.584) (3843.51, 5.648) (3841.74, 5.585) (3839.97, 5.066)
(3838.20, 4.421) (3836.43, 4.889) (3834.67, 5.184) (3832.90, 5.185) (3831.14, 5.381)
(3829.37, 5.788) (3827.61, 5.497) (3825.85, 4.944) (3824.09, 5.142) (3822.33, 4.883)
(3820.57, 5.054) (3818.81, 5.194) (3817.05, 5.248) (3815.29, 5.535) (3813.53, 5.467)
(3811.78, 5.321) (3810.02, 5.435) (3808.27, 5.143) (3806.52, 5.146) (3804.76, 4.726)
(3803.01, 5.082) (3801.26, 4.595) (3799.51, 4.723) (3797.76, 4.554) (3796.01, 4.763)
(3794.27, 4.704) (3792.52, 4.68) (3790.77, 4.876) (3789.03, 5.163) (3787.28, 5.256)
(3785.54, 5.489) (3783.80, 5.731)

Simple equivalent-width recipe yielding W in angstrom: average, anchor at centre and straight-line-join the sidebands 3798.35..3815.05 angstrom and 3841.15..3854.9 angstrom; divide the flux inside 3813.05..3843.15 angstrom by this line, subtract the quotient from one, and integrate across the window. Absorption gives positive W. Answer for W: 1.0 angstrom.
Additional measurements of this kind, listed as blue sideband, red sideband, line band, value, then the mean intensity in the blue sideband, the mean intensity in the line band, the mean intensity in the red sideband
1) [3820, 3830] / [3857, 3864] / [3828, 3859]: 0.4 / 5.21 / 5.51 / 5.9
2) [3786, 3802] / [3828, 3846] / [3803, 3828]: -0.7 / 4.83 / 5.19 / 5.28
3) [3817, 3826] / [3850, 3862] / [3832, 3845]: 0.8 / 5.07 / 5.16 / 5.95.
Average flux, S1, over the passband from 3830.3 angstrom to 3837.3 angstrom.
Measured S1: 5.16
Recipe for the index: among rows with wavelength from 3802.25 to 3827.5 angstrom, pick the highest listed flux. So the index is 5.535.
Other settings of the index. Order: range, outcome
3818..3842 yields 5.788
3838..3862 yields 6.143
